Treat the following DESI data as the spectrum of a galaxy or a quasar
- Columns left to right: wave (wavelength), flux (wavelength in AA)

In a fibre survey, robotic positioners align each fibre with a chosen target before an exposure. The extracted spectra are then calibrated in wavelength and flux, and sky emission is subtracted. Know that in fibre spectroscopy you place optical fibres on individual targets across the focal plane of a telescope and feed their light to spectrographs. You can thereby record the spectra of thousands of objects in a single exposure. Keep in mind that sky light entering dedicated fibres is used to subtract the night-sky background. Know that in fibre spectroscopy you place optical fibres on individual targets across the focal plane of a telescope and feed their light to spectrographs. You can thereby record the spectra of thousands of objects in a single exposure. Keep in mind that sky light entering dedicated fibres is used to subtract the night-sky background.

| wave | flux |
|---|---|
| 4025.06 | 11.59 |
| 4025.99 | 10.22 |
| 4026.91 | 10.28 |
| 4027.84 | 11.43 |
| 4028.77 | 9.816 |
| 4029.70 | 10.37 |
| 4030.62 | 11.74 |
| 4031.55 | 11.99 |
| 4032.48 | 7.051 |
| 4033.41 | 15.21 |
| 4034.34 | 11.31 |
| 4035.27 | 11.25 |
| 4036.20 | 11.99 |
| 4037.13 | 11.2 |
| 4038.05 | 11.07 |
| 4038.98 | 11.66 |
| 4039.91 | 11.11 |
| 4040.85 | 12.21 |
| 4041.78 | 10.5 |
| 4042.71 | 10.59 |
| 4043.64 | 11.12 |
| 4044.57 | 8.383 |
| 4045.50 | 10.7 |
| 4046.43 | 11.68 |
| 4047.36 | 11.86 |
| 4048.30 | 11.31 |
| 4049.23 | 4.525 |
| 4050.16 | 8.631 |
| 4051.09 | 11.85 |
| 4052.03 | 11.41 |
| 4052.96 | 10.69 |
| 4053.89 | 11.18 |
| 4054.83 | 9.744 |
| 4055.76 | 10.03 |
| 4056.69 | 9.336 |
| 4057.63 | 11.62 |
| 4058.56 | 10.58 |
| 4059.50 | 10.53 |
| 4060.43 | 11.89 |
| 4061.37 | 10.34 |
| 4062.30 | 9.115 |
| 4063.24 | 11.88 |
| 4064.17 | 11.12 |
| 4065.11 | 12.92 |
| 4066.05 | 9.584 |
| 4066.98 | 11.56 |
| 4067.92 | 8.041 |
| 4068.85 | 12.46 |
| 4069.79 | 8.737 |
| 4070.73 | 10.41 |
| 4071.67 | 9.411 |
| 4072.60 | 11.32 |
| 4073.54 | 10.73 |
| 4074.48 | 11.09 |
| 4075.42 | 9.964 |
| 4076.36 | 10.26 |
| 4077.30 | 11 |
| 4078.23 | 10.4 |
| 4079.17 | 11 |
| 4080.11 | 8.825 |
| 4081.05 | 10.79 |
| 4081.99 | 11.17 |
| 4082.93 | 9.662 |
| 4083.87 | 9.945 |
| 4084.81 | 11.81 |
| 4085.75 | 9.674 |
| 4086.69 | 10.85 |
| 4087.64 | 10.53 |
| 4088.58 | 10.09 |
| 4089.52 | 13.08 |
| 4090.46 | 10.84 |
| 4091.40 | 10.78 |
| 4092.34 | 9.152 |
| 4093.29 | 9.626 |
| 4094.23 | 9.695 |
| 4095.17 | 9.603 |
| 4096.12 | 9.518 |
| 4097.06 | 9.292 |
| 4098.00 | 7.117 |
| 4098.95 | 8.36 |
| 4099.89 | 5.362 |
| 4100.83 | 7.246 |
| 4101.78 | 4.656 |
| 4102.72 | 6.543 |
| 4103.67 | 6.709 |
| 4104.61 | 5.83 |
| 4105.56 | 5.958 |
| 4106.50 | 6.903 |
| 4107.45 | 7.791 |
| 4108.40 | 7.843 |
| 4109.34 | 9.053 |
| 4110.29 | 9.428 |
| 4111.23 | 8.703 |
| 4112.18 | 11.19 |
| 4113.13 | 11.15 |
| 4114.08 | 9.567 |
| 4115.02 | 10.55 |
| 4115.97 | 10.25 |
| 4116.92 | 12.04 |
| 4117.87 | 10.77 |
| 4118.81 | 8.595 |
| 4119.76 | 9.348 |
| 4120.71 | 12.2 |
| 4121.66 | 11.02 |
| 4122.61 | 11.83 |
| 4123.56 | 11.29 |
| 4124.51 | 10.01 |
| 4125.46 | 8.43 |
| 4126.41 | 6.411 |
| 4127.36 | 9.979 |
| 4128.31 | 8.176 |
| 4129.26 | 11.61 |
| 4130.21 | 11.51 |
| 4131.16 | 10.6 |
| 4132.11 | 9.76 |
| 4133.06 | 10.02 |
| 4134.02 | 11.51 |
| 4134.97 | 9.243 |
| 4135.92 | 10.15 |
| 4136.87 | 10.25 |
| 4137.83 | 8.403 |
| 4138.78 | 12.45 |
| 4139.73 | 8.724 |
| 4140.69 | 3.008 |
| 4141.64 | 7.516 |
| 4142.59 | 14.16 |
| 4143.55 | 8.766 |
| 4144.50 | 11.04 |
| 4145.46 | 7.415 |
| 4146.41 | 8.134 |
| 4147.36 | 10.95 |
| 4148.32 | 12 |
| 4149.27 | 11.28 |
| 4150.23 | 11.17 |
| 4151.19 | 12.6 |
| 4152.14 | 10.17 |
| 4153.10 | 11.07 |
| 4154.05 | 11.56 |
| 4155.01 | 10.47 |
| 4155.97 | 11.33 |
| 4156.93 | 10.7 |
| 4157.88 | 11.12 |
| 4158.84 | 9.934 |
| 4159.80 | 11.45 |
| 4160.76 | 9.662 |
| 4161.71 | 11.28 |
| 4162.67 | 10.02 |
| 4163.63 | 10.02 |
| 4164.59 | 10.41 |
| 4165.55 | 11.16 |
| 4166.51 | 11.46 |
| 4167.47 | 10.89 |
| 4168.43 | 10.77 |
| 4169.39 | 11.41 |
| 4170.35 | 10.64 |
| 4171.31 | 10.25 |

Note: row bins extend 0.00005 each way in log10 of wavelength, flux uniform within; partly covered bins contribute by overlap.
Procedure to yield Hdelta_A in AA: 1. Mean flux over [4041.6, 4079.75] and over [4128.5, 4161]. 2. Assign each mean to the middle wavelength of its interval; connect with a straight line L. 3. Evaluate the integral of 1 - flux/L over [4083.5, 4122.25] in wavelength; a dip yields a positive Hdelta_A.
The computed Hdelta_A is 4.2 AA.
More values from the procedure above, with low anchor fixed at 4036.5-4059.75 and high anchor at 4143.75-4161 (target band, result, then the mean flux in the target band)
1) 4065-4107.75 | 4.6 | 9.46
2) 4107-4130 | 1.5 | 9.91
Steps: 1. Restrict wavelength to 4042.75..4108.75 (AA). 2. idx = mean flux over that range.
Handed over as 9.77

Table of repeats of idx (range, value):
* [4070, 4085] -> 10.4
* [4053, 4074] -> 10.6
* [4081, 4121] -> 9.26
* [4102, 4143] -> 9.42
